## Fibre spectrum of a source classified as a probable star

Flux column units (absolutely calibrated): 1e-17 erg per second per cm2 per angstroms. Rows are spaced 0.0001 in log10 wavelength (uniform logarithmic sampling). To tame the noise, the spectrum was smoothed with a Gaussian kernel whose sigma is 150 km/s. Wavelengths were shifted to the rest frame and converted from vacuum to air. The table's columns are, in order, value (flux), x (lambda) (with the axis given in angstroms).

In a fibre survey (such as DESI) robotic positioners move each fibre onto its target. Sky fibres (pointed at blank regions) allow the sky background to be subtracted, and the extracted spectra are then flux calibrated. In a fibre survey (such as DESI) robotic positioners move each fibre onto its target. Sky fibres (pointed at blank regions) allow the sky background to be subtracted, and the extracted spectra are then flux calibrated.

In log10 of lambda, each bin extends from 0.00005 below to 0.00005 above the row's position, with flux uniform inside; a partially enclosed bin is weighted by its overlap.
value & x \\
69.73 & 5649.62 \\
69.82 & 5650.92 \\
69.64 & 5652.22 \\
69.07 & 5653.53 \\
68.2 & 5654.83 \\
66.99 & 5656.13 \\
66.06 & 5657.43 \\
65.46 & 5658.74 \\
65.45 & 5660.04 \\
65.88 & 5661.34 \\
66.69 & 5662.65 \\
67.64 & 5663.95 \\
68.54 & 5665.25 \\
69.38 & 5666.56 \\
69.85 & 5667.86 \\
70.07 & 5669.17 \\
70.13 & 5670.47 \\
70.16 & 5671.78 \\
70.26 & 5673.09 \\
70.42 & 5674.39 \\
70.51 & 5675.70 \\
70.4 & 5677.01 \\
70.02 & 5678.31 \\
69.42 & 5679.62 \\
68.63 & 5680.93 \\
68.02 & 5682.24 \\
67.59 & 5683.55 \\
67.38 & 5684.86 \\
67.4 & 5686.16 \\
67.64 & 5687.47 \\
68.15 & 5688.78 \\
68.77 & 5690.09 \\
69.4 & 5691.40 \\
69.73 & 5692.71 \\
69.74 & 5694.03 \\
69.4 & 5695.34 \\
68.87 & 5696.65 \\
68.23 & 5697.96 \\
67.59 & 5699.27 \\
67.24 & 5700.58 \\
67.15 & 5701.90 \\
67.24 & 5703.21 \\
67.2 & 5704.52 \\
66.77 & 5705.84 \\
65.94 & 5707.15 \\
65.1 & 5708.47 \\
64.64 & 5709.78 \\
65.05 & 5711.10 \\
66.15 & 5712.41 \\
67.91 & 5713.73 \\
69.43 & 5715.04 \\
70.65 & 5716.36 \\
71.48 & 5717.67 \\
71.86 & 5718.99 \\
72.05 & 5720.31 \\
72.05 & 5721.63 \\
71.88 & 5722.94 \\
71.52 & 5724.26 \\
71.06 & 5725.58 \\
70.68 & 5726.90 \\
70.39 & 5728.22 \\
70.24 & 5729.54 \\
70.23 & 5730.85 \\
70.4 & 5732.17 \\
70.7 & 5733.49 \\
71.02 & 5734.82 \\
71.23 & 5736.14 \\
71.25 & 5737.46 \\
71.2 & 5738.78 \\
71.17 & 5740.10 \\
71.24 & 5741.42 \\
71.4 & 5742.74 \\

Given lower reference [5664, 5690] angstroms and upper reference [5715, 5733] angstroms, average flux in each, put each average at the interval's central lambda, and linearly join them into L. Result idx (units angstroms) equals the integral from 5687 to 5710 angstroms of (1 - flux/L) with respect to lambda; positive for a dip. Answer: 0.7 angstroms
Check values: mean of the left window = 69.1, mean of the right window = 71.1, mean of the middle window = 67.8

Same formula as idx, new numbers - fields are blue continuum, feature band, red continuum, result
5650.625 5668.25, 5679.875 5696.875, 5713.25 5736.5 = 0.1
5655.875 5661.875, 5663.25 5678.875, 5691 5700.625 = -0.7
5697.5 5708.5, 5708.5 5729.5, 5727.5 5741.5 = -0.2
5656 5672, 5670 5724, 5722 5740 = 0.5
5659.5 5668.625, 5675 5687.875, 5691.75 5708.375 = -0.2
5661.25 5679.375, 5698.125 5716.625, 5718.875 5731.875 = 1.0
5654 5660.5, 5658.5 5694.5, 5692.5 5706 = -0.8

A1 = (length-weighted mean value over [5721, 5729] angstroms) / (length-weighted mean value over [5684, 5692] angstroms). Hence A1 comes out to 1.05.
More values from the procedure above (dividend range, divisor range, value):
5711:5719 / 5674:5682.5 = 0.99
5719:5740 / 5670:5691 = 1.03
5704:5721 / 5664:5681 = 0.97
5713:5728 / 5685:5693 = 1.04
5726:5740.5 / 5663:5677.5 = 1.02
